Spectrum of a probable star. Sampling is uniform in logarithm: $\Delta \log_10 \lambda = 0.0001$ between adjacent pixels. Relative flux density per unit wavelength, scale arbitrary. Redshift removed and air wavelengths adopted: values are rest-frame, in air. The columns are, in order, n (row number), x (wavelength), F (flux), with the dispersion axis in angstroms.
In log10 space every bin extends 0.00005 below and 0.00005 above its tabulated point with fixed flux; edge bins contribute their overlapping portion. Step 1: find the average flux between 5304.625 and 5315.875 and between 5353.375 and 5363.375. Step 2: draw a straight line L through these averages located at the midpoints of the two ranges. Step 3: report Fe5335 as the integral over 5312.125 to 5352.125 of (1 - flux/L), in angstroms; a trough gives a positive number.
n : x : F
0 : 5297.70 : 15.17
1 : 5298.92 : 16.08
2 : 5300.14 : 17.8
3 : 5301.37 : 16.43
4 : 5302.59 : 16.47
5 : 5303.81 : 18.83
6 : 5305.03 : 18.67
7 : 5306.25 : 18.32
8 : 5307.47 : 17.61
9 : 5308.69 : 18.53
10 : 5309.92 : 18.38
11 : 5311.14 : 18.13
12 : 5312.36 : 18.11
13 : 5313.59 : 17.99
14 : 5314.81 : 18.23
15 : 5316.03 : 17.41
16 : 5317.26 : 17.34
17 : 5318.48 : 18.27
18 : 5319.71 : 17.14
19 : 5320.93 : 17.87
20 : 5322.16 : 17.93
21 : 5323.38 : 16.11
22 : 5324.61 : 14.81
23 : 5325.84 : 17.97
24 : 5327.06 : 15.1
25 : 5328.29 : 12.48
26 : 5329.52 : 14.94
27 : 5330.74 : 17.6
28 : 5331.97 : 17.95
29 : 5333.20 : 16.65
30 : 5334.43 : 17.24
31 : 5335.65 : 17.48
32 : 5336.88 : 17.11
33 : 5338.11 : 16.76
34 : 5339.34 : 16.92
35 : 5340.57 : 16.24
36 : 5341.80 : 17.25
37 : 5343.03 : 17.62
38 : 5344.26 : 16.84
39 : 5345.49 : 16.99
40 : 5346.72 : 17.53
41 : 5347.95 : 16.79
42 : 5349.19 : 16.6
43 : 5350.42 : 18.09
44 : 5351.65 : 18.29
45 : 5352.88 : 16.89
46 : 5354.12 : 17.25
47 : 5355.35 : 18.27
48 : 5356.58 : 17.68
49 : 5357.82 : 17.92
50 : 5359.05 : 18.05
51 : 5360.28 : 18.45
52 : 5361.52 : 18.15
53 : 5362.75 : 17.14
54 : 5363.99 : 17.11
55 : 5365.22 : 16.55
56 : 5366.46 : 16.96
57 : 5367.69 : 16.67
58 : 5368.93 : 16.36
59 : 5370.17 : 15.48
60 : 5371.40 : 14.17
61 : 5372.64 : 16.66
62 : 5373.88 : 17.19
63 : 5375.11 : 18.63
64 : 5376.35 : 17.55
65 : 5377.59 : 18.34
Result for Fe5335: 2.3 angstroms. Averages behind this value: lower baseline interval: 18.2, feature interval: 17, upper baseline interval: 17.8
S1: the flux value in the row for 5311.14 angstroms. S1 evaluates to 18.13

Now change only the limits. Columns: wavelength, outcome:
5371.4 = 14.17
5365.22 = 16.55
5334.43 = 17.24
